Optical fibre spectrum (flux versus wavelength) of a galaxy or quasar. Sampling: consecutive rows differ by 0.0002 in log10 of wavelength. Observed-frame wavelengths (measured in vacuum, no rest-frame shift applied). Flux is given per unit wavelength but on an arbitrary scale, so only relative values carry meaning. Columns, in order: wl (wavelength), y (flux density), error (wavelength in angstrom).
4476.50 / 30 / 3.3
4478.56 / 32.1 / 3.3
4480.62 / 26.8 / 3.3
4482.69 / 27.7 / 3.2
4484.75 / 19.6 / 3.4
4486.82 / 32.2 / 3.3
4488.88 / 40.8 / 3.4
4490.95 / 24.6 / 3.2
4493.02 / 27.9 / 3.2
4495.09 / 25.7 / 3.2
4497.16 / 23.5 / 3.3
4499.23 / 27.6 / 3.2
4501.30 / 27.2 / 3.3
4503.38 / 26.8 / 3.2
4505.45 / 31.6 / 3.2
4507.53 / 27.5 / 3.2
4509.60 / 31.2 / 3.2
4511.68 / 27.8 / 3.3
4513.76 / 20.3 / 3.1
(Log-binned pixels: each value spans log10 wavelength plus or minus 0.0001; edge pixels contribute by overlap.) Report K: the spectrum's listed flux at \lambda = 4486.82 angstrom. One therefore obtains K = 32.2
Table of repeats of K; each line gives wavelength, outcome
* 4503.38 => 26.8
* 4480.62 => 26.8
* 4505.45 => 31.6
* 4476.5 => 30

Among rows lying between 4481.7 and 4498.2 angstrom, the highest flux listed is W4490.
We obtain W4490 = 40.8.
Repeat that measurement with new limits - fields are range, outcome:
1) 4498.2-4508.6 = 31.6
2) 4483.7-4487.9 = 32.2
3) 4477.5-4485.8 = 32.1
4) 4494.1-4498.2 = 25.7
